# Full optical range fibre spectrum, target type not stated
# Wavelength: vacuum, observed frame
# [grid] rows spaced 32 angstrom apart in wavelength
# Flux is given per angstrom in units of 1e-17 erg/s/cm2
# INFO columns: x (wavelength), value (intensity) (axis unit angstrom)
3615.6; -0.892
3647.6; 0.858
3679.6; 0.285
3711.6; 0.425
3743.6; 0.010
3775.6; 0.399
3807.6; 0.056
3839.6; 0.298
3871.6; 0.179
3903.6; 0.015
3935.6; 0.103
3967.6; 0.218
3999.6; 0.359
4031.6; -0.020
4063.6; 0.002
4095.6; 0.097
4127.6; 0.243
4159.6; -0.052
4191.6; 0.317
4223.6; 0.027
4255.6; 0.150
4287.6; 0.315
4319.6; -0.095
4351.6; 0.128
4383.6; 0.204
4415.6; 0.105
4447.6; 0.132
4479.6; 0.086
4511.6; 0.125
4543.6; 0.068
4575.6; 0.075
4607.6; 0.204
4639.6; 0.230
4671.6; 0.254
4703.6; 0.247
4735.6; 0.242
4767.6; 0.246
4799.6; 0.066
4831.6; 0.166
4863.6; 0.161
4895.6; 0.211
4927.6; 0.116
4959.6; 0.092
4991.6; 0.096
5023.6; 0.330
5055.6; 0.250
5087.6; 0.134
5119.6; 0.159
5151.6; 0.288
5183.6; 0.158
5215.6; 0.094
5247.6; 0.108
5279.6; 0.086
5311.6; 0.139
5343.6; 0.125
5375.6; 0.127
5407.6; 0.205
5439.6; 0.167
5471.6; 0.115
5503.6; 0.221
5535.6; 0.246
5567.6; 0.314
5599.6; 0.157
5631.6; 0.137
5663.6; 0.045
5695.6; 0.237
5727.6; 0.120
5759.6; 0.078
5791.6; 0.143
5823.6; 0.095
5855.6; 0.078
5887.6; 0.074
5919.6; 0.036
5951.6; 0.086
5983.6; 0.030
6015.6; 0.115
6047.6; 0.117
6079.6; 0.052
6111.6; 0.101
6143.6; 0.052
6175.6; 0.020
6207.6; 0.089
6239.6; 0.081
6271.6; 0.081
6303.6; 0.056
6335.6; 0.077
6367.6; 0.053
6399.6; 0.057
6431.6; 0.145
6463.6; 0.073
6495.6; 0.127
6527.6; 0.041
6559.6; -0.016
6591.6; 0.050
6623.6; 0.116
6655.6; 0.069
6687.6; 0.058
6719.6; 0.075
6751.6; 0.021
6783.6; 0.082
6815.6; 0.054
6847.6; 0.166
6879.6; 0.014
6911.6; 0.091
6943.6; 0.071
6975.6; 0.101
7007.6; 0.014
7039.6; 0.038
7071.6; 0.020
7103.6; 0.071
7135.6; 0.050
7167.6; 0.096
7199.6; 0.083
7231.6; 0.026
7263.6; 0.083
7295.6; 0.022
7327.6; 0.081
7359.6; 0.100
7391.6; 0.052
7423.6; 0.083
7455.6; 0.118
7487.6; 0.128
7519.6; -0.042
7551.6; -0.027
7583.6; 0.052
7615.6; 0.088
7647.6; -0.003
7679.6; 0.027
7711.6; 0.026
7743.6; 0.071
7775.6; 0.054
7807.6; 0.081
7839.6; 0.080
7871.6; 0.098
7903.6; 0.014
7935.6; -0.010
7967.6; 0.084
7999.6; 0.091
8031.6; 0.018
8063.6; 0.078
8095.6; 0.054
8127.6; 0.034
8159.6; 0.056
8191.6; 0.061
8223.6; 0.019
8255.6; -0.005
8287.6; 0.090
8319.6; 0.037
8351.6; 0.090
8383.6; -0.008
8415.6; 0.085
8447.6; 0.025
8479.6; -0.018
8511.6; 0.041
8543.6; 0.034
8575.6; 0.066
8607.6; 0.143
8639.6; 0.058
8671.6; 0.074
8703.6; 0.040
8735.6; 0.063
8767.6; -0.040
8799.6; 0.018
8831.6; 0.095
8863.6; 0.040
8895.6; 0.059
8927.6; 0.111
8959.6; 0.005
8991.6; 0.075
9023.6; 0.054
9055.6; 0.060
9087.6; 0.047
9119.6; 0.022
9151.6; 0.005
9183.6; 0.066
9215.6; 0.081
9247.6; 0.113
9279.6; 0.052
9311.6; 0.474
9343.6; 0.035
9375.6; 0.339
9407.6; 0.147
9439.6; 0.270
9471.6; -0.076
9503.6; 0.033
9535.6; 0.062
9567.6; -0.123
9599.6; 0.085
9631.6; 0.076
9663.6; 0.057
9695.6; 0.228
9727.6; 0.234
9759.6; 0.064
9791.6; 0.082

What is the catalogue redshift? 1.52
